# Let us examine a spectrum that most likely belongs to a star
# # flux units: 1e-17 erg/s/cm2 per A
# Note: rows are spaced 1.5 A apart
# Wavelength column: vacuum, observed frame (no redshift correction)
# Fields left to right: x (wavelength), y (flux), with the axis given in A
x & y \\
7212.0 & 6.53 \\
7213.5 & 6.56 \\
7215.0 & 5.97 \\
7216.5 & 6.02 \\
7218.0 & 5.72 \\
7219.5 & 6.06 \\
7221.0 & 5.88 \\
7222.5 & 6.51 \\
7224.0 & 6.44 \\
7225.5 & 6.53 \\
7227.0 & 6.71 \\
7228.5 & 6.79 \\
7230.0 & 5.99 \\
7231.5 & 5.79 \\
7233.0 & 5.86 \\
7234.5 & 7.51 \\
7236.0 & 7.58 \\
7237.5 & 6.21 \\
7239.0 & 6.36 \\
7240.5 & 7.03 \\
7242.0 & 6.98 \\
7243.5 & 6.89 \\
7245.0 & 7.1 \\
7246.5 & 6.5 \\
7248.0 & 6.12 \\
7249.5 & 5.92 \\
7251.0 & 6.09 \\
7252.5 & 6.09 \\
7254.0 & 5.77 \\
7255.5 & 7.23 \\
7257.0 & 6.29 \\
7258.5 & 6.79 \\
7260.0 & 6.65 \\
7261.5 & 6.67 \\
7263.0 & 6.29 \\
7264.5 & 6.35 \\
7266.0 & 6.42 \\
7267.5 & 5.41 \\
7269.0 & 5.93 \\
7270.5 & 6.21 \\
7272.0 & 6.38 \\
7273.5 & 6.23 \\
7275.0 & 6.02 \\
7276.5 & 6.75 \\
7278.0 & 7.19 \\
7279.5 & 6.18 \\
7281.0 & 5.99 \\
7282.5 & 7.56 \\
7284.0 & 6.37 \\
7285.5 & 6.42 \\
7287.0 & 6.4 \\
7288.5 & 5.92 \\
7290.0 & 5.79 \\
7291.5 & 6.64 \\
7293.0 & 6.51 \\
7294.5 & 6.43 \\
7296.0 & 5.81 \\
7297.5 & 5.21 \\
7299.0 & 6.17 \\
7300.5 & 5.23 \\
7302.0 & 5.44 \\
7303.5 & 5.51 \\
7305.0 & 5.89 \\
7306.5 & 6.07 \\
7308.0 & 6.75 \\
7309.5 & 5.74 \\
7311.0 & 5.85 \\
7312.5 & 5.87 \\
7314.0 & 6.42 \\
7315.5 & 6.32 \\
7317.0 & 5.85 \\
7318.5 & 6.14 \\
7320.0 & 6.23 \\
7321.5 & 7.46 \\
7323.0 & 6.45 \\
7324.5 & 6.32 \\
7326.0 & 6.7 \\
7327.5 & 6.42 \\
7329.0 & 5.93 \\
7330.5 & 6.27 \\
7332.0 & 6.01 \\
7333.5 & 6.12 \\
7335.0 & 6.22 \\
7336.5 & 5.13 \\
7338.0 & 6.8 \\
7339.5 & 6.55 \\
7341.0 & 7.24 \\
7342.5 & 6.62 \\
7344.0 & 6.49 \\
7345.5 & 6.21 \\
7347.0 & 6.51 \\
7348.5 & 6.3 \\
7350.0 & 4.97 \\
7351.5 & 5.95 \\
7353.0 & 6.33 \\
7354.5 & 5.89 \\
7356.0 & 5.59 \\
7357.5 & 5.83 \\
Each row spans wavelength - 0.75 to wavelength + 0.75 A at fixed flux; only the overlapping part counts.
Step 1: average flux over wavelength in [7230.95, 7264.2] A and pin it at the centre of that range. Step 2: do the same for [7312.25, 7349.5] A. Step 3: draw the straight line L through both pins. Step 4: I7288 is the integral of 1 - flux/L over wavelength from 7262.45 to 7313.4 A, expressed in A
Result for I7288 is 2.34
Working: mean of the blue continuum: 6.53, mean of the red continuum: 6.34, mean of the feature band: 6.15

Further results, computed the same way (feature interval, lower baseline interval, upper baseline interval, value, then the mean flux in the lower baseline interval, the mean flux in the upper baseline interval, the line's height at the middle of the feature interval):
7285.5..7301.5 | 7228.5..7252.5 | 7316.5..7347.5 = 1.0 A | 6.52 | 6.37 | 6.43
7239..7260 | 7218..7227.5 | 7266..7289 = -0.7 A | 6.3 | 6.34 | 6.32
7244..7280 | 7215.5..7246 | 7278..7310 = -0.3 A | 6.49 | 6.13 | 6.31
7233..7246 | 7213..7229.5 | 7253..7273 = -1.2 A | 6.28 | 6.33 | 6.3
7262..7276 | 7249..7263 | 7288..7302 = 0.2 A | 6.39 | 5.94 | 6.24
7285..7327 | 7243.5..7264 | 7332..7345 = 1.8 A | 6.44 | 6.37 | 6.4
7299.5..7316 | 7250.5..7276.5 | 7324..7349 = 1.1 A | 6.3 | 6.34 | 6.33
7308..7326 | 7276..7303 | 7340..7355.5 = -0.2 A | 6.21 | 6.25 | 6.23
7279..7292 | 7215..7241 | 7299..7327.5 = -0.3 A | 6.39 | 6.13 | 6.22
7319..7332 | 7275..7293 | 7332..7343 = -0.1 A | 6.46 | 6.35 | 6.38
